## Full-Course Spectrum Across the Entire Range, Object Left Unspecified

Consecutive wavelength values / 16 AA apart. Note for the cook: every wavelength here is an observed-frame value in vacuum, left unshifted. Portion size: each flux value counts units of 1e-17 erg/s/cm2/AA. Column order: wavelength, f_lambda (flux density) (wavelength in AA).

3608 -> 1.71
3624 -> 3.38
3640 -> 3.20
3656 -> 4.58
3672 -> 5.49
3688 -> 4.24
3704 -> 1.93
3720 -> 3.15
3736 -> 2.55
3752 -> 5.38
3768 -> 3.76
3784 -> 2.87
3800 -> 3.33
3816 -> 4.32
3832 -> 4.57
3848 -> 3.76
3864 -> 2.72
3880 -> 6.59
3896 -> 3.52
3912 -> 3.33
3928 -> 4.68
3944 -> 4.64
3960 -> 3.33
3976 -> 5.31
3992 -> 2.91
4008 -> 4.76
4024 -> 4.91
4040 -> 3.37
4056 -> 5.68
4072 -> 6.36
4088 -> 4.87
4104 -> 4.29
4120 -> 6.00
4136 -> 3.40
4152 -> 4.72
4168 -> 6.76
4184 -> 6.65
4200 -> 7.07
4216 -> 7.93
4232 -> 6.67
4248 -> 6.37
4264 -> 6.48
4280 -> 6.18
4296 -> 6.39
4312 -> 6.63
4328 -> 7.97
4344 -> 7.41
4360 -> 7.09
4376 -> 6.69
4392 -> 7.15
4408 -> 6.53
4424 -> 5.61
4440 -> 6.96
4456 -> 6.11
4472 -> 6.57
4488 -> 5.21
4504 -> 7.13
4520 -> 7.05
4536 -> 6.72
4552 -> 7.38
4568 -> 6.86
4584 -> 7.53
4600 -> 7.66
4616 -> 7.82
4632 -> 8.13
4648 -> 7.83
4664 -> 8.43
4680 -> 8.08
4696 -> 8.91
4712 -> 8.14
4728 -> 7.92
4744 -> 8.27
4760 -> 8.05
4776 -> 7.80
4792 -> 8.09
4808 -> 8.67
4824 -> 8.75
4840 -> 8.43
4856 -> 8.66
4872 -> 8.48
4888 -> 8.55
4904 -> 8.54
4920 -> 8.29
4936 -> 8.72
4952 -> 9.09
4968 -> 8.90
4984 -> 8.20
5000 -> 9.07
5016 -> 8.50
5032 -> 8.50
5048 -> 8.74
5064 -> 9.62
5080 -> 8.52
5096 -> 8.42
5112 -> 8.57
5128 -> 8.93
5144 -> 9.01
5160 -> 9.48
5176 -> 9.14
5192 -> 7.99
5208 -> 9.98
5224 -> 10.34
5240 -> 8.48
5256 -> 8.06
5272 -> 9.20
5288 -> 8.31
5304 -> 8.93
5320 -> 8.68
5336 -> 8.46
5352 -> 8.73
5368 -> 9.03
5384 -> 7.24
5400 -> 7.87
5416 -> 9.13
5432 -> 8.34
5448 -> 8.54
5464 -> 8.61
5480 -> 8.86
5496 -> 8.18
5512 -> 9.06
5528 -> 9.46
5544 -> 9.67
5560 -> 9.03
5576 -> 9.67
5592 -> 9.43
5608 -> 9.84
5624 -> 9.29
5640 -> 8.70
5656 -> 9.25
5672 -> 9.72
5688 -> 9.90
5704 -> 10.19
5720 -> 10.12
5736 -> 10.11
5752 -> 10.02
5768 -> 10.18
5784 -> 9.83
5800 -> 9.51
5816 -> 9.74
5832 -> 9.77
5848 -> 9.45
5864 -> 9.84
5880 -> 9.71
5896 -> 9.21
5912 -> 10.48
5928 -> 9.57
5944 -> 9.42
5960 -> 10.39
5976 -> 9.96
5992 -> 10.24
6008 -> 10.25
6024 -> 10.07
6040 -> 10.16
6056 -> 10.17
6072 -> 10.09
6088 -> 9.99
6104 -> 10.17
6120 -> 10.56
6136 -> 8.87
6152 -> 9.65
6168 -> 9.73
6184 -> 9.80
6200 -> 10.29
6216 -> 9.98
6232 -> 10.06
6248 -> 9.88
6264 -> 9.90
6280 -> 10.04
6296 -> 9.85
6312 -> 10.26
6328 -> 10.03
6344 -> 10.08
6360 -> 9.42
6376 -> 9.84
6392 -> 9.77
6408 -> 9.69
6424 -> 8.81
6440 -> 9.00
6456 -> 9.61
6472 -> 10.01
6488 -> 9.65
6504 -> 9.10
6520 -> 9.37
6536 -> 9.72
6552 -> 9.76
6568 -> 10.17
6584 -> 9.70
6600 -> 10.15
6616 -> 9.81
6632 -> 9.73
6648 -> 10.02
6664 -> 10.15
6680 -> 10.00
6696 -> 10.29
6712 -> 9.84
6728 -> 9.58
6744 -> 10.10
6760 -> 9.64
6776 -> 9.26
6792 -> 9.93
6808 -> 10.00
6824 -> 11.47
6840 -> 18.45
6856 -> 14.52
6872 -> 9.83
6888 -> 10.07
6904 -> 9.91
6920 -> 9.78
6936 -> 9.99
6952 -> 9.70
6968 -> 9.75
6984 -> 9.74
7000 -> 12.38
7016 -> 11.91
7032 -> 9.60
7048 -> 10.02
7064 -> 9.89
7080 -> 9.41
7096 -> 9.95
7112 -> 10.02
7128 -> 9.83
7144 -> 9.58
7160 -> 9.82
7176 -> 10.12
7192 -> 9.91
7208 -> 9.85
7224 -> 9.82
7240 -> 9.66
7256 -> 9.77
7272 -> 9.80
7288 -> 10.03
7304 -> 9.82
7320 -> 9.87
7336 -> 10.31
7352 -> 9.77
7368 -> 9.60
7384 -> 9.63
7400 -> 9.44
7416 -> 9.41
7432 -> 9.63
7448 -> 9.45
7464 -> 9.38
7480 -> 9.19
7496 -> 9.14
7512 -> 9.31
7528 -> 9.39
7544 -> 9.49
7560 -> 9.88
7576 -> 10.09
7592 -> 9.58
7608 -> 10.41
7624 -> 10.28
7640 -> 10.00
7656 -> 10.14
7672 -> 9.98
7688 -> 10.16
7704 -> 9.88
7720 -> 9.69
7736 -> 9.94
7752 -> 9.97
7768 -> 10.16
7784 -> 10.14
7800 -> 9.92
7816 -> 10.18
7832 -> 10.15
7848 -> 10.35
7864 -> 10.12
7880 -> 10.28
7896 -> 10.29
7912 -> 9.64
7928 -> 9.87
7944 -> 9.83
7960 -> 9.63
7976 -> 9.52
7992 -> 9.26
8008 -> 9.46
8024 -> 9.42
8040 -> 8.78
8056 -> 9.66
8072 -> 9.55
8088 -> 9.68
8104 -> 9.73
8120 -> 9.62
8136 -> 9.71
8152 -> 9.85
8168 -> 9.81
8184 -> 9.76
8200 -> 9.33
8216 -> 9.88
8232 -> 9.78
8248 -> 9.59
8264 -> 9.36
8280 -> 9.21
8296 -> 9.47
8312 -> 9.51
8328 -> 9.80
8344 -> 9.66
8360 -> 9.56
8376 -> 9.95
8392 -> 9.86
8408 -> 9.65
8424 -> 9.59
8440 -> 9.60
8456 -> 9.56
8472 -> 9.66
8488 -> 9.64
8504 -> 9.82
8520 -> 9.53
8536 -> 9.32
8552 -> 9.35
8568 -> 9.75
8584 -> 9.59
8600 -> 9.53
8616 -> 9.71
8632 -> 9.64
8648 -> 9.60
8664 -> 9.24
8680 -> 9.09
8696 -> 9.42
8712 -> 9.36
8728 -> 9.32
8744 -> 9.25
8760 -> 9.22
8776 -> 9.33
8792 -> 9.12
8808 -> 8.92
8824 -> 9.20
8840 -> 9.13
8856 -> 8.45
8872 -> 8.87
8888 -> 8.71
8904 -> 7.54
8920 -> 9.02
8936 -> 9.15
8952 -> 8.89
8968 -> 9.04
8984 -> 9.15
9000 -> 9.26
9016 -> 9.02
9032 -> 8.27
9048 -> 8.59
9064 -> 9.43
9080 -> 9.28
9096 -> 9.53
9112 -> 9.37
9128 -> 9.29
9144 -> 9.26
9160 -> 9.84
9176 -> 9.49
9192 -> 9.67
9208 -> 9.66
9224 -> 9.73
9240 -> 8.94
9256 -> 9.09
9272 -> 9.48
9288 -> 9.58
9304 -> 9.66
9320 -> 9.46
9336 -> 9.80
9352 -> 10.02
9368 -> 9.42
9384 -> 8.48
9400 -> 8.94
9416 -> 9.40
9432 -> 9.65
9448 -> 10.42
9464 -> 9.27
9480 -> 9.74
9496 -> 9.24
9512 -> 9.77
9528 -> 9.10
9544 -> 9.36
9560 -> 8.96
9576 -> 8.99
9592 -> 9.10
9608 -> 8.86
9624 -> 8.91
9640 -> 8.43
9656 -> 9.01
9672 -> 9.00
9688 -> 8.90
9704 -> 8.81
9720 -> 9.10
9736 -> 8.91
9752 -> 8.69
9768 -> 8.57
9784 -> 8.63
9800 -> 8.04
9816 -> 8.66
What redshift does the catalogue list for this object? 0.042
